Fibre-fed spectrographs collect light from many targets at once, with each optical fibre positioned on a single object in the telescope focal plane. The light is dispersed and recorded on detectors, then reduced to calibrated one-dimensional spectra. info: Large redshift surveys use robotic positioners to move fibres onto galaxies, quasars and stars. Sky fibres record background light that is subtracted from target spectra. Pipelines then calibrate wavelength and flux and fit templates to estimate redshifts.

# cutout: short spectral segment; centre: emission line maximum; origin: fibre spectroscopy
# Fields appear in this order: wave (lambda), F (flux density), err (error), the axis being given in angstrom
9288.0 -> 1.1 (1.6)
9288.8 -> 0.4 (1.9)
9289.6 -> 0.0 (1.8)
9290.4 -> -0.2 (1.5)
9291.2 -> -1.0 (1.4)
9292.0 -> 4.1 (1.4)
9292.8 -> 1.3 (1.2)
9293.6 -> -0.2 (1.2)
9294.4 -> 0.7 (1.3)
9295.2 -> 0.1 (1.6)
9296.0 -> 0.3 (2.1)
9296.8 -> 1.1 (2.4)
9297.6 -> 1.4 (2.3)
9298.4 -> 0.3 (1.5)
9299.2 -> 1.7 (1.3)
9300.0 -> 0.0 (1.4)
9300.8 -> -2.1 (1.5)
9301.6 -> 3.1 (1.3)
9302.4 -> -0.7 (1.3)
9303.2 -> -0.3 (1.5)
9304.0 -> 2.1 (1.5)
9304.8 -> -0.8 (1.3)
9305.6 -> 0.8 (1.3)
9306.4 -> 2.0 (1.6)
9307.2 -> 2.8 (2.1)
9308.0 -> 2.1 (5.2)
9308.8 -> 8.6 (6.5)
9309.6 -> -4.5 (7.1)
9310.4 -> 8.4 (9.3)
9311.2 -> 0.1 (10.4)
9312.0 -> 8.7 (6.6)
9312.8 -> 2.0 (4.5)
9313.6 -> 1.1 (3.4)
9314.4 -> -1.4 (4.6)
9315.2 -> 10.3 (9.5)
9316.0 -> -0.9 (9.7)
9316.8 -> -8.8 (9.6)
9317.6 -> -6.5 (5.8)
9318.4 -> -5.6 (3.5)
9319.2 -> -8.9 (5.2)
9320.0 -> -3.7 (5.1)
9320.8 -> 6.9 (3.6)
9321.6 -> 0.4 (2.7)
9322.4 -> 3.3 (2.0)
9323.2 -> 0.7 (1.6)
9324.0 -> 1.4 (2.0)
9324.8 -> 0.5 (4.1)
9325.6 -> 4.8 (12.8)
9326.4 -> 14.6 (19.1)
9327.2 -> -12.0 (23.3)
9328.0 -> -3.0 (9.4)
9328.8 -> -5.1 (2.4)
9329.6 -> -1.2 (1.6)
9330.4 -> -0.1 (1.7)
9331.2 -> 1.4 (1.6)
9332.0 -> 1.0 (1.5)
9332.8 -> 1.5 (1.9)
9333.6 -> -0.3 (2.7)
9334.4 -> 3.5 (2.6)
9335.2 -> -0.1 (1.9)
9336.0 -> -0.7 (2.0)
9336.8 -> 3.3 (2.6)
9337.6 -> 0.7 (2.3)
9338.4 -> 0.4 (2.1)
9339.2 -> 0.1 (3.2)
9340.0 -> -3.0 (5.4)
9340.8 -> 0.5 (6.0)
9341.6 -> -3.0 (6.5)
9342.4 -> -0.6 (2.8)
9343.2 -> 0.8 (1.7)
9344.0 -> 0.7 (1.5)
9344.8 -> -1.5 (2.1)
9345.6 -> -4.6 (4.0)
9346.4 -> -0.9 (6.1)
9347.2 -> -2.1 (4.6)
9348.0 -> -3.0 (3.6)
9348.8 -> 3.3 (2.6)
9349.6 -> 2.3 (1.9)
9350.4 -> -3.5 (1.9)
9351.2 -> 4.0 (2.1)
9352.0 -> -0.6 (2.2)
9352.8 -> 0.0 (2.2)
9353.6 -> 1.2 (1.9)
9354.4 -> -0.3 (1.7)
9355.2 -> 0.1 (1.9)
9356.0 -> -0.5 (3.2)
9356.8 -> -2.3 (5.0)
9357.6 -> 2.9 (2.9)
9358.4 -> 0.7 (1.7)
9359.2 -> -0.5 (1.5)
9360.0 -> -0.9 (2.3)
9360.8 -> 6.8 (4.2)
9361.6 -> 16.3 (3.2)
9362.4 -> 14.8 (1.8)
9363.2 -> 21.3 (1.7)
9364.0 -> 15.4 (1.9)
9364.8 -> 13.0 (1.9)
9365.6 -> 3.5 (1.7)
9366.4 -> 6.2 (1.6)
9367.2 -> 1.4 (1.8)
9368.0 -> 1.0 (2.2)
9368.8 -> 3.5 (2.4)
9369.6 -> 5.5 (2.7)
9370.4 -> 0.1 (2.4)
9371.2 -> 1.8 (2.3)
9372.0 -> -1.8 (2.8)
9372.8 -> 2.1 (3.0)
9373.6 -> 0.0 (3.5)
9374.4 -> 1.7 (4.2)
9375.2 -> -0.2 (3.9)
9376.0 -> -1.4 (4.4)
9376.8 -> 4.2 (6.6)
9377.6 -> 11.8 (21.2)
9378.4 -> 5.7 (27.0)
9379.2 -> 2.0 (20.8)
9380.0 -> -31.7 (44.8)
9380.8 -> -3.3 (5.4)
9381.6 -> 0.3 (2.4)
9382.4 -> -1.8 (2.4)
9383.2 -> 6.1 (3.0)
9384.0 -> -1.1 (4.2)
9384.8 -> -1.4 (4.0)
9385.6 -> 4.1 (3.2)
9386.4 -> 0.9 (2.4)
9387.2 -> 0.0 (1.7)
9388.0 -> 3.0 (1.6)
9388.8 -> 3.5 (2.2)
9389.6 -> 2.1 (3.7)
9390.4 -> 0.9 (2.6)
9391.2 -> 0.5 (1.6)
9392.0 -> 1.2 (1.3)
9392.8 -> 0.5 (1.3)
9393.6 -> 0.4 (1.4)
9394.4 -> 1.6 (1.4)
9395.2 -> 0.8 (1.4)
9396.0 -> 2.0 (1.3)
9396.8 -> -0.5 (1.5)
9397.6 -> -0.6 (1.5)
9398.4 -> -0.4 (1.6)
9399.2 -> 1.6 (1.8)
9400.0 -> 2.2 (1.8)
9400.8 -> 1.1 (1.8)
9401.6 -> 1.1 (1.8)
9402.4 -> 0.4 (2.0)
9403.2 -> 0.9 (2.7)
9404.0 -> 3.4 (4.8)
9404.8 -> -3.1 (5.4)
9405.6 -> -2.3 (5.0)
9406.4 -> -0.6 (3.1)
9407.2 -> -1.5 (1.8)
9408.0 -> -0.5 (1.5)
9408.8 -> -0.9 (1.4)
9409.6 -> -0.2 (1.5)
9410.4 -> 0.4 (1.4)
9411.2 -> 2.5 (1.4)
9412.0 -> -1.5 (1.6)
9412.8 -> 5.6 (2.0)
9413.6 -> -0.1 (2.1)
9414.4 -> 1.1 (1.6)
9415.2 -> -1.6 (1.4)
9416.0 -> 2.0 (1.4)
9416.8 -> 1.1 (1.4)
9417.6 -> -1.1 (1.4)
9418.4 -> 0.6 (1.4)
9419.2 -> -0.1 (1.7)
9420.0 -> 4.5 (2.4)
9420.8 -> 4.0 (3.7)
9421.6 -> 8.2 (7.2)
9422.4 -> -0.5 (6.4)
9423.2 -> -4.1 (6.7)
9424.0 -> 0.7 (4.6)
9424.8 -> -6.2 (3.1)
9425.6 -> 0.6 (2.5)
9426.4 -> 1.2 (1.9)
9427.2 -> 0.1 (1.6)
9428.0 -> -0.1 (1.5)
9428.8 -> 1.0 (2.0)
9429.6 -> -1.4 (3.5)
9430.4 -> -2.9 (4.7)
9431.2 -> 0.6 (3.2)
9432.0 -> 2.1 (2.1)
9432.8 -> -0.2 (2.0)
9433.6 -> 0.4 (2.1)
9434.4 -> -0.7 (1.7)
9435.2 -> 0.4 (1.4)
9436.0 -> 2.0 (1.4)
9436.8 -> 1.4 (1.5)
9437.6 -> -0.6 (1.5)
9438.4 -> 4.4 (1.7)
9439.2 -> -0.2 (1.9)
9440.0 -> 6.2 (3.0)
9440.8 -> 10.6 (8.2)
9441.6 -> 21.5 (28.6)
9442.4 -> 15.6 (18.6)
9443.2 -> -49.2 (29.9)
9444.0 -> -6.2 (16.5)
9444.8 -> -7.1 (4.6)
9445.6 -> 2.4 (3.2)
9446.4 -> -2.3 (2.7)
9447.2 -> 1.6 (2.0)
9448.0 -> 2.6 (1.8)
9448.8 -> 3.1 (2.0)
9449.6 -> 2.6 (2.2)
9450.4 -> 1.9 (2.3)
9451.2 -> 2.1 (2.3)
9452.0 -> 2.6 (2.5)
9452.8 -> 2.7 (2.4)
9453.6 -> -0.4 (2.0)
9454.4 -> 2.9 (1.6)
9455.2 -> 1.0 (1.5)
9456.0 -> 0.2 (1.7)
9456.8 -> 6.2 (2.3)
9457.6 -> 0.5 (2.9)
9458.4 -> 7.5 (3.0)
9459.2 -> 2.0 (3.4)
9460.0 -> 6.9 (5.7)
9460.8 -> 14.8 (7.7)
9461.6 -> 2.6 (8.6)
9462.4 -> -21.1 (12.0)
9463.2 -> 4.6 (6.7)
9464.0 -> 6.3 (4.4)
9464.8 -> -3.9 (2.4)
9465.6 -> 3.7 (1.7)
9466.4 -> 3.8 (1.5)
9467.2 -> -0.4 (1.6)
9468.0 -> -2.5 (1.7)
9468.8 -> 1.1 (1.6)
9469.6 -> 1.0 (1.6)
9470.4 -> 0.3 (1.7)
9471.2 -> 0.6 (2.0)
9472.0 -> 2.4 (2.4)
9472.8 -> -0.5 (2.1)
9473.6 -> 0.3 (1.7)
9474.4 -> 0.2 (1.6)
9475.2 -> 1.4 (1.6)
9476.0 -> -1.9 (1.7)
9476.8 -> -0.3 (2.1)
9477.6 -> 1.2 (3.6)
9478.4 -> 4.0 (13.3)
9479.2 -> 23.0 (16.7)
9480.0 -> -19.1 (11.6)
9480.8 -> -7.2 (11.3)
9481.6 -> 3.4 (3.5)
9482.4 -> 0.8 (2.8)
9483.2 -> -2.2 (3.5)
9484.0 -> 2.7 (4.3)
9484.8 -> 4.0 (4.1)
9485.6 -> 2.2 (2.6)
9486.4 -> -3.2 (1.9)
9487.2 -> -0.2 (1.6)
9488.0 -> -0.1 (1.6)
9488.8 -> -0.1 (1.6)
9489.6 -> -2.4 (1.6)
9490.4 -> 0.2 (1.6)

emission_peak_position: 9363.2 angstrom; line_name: Hbeta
